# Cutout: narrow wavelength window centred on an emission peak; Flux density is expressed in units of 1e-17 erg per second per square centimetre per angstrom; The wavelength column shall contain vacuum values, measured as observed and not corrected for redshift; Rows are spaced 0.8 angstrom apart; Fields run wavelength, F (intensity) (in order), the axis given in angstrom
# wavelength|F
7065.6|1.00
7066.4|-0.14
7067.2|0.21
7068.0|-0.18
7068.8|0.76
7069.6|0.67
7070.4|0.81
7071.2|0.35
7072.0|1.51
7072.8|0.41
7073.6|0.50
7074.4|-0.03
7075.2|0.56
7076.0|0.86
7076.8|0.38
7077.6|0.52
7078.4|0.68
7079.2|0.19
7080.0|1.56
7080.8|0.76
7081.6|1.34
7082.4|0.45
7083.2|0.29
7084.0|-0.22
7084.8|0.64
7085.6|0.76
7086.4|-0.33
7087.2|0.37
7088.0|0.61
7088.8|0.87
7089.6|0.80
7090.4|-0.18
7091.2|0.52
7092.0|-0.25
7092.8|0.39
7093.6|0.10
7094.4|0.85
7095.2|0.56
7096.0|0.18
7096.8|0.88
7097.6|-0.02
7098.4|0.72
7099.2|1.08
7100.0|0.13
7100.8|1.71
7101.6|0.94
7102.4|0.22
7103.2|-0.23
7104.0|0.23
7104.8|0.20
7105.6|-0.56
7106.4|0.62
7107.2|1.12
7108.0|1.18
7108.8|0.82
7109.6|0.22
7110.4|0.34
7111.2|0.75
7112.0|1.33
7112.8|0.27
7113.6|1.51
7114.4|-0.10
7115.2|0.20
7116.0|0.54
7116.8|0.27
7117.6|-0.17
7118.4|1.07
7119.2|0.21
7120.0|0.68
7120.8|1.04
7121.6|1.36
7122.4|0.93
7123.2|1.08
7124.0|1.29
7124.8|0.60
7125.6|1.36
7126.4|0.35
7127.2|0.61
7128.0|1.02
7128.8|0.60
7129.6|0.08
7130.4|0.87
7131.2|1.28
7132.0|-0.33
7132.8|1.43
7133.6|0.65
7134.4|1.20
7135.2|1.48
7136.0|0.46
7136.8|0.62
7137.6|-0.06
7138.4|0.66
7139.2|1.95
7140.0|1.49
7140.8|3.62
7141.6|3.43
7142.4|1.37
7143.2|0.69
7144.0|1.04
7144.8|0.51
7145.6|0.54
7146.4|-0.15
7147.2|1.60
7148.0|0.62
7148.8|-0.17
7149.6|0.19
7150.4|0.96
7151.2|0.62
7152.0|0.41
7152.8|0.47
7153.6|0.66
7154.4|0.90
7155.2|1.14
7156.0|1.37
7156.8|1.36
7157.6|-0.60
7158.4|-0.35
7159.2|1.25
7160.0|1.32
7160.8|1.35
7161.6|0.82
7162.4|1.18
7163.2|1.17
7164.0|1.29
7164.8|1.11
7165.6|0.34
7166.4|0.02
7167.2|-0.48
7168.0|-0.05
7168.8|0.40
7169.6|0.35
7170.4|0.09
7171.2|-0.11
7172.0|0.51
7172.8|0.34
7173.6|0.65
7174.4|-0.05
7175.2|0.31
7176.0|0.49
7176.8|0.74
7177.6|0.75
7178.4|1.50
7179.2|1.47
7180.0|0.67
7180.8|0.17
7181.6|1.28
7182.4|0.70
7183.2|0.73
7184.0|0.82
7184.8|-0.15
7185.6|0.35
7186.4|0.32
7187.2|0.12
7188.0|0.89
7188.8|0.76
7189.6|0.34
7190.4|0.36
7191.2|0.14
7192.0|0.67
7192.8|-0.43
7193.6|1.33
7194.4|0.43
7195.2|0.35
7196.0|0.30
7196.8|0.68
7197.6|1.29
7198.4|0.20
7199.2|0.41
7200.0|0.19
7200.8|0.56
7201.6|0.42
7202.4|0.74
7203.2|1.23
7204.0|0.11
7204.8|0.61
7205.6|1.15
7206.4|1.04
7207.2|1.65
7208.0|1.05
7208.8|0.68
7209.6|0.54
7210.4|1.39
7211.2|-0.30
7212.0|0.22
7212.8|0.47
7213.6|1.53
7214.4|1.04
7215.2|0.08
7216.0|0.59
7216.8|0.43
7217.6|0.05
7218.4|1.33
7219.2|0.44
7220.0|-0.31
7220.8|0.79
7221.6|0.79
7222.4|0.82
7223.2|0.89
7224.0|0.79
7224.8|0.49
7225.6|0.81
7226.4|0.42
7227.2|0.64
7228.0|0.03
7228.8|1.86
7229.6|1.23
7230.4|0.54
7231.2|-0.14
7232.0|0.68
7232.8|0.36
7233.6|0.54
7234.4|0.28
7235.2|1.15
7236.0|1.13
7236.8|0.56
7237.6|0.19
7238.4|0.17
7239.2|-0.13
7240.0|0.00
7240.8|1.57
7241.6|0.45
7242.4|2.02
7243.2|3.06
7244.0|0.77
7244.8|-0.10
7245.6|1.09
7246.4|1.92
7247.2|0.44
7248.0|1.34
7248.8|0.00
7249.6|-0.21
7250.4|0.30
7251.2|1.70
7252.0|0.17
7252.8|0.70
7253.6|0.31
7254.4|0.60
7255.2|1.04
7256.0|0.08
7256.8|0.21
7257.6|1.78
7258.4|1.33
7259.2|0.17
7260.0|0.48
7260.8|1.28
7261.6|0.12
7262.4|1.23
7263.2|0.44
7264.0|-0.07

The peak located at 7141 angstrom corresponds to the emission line Halpha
